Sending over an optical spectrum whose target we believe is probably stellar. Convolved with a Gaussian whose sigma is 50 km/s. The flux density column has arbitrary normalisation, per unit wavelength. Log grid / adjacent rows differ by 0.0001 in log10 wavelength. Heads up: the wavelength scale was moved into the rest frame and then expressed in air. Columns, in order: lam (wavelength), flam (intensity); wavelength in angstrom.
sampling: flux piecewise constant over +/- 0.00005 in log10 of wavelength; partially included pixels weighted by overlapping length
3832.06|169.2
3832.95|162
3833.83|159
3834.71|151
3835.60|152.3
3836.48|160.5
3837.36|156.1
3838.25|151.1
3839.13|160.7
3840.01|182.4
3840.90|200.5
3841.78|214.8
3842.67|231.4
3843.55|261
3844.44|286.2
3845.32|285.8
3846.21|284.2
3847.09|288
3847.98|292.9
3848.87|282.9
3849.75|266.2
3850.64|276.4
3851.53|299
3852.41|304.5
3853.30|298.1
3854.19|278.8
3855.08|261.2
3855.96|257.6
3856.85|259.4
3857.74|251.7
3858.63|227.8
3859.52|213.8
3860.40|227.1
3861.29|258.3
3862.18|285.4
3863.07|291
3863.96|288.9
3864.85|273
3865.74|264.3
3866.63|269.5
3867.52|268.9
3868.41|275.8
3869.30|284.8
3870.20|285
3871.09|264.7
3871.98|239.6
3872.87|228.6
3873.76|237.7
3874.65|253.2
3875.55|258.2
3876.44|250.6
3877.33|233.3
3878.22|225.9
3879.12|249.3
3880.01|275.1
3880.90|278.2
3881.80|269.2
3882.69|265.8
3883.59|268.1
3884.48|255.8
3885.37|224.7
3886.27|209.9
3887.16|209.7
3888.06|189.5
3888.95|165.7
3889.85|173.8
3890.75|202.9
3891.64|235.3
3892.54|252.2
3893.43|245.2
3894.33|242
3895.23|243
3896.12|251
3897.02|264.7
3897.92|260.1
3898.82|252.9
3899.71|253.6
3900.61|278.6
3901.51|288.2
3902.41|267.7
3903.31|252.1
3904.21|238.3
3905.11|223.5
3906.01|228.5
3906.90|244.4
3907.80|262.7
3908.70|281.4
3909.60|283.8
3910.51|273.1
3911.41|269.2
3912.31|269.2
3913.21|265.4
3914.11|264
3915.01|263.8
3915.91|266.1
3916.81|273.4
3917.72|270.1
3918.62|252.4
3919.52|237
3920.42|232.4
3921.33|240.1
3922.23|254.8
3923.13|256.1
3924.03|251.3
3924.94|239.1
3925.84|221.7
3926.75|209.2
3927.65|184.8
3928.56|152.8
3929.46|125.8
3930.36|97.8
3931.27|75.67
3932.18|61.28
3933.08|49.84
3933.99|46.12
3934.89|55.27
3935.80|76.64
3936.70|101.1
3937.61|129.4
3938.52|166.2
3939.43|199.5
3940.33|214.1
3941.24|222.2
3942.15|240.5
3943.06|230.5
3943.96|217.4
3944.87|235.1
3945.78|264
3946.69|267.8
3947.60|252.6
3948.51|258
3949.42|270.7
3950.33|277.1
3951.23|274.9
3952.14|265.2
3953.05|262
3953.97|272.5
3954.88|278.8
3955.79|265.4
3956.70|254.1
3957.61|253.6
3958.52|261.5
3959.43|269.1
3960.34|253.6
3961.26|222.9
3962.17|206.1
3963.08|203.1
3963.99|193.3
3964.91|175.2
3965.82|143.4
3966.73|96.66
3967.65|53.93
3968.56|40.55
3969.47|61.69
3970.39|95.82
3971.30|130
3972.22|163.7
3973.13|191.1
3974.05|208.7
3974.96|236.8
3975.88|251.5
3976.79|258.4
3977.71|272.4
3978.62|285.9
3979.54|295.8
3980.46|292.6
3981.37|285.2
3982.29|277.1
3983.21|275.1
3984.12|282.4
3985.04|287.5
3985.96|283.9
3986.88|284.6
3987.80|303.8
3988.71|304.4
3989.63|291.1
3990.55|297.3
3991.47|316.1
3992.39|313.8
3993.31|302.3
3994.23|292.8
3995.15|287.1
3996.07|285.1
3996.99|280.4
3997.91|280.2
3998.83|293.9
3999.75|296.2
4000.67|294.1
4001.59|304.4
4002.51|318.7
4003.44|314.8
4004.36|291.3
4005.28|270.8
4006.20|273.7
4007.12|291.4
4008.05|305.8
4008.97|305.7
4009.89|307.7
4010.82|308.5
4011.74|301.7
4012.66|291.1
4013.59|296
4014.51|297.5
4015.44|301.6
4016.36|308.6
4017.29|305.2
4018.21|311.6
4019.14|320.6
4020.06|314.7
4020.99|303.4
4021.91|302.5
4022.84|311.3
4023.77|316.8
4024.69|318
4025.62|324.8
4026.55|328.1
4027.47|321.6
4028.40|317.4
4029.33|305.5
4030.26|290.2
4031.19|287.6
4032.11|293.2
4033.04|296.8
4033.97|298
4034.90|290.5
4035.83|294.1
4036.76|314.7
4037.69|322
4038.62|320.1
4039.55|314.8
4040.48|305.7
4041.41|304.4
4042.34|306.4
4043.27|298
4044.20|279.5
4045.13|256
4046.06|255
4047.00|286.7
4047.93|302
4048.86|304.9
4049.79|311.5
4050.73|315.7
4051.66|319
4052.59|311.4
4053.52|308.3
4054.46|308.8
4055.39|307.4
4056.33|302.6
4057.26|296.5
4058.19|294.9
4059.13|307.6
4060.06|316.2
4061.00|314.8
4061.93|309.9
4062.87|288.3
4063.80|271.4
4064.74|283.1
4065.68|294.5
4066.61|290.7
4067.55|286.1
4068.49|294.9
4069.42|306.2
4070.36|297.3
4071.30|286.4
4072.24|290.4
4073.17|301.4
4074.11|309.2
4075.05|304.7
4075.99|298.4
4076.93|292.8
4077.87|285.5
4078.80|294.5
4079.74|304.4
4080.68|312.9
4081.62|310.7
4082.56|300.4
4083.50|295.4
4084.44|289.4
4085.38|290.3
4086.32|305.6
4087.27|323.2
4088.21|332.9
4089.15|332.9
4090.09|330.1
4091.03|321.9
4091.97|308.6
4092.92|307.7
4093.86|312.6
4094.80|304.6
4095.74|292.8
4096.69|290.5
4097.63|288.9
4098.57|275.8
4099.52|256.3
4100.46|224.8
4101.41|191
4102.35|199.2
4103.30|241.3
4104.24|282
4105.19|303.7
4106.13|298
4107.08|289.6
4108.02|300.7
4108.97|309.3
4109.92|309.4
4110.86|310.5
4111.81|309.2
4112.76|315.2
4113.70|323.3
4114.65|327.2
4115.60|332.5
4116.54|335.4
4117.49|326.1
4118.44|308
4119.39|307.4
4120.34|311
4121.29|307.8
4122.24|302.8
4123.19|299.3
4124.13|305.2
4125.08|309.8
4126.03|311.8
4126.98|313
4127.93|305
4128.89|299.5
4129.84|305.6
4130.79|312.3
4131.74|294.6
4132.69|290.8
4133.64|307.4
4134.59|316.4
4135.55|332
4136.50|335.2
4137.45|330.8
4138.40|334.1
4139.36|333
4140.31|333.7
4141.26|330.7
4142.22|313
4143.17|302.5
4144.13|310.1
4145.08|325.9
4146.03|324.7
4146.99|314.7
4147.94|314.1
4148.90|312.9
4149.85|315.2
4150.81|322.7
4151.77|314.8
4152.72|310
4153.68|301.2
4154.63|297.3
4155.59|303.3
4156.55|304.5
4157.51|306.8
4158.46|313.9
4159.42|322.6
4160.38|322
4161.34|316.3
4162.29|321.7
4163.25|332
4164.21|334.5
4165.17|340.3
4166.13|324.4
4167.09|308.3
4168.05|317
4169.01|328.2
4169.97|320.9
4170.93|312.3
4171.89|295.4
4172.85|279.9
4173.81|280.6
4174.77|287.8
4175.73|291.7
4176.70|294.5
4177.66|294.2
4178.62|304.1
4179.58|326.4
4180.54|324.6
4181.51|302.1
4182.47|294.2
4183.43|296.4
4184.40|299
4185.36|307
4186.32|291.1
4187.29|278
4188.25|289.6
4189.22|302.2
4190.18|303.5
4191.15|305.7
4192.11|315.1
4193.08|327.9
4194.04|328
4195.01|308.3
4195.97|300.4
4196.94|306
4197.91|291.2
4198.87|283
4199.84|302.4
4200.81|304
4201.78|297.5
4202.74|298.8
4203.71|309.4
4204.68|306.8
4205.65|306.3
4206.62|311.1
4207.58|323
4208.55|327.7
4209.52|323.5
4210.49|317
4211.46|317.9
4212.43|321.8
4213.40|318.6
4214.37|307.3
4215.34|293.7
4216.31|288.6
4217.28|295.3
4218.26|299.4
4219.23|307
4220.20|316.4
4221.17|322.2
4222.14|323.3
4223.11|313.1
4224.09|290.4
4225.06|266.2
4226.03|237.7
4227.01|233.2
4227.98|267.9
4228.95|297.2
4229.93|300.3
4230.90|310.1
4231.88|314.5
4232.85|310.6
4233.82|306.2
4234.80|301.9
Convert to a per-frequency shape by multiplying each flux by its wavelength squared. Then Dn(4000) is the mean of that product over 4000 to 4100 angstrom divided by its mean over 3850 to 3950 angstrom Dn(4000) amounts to 1.4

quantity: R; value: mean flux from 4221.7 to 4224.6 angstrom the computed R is 308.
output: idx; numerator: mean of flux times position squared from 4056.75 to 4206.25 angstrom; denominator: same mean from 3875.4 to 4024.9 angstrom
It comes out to 1.37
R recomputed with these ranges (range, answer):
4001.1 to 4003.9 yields 312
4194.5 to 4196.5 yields 304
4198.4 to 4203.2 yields 297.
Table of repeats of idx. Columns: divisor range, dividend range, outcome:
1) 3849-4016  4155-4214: 1.44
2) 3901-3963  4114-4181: 1.56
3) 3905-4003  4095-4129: 1.38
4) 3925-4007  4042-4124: 1.39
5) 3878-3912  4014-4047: 1.32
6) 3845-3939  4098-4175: 1.47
